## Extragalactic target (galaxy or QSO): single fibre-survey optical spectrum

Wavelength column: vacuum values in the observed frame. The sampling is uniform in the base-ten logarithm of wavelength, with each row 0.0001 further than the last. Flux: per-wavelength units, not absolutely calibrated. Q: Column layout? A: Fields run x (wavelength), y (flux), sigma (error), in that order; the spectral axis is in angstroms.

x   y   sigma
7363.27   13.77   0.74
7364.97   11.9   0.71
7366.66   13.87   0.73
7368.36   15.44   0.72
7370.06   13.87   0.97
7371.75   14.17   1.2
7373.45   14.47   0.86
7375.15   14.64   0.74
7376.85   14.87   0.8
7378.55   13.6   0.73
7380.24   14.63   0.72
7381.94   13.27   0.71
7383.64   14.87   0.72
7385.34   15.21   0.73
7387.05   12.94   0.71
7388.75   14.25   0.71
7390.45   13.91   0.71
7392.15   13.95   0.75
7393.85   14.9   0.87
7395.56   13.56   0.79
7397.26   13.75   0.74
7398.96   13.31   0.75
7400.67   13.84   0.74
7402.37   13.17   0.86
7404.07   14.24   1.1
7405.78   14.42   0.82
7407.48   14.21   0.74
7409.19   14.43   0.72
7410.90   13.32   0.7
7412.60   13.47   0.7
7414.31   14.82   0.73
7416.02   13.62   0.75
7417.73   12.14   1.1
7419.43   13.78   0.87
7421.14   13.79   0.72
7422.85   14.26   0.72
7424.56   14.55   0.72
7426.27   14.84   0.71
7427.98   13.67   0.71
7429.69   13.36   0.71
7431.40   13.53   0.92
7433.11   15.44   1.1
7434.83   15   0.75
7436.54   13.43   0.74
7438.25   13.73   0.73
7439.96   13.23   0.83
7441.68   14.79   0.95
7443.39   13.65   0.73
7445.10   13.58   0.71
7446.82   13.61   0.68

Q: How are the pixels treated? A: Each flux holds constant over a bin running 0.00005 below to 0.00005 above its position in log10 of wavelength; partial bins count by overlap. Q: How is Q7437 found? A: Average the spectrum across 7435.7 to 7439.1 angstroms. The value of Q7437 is 13.6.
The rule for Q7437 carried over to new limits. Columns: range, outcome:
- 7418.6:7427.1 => 14.2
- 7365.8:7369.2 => 14.6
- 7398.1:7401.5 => 13.6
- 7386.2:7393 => 13.8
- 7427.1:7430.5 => 13.5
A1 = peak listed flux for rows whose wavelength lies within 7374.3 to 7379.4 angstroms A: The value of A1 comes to 14.87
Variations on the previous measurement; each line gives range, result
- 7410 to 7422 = 14.82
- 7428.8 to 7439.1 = 15.44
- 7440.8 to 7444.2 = 14.79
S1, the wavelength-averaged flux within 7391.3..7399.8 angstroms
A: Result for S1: 13.9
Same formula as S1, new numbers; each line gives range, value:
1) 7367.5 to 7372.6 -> 14.5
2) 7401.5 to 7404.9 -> 13.7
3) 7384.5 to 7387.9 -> 14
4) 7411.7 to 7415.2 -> 14.1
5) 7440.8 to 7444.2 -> 14.2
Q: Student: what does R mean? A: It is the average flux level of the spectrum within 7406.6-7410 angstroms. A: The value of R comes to 14.3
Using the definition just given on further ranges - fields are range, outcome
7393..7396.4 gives 14.2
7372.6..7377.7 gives 14.6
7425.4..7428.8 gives 14.3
